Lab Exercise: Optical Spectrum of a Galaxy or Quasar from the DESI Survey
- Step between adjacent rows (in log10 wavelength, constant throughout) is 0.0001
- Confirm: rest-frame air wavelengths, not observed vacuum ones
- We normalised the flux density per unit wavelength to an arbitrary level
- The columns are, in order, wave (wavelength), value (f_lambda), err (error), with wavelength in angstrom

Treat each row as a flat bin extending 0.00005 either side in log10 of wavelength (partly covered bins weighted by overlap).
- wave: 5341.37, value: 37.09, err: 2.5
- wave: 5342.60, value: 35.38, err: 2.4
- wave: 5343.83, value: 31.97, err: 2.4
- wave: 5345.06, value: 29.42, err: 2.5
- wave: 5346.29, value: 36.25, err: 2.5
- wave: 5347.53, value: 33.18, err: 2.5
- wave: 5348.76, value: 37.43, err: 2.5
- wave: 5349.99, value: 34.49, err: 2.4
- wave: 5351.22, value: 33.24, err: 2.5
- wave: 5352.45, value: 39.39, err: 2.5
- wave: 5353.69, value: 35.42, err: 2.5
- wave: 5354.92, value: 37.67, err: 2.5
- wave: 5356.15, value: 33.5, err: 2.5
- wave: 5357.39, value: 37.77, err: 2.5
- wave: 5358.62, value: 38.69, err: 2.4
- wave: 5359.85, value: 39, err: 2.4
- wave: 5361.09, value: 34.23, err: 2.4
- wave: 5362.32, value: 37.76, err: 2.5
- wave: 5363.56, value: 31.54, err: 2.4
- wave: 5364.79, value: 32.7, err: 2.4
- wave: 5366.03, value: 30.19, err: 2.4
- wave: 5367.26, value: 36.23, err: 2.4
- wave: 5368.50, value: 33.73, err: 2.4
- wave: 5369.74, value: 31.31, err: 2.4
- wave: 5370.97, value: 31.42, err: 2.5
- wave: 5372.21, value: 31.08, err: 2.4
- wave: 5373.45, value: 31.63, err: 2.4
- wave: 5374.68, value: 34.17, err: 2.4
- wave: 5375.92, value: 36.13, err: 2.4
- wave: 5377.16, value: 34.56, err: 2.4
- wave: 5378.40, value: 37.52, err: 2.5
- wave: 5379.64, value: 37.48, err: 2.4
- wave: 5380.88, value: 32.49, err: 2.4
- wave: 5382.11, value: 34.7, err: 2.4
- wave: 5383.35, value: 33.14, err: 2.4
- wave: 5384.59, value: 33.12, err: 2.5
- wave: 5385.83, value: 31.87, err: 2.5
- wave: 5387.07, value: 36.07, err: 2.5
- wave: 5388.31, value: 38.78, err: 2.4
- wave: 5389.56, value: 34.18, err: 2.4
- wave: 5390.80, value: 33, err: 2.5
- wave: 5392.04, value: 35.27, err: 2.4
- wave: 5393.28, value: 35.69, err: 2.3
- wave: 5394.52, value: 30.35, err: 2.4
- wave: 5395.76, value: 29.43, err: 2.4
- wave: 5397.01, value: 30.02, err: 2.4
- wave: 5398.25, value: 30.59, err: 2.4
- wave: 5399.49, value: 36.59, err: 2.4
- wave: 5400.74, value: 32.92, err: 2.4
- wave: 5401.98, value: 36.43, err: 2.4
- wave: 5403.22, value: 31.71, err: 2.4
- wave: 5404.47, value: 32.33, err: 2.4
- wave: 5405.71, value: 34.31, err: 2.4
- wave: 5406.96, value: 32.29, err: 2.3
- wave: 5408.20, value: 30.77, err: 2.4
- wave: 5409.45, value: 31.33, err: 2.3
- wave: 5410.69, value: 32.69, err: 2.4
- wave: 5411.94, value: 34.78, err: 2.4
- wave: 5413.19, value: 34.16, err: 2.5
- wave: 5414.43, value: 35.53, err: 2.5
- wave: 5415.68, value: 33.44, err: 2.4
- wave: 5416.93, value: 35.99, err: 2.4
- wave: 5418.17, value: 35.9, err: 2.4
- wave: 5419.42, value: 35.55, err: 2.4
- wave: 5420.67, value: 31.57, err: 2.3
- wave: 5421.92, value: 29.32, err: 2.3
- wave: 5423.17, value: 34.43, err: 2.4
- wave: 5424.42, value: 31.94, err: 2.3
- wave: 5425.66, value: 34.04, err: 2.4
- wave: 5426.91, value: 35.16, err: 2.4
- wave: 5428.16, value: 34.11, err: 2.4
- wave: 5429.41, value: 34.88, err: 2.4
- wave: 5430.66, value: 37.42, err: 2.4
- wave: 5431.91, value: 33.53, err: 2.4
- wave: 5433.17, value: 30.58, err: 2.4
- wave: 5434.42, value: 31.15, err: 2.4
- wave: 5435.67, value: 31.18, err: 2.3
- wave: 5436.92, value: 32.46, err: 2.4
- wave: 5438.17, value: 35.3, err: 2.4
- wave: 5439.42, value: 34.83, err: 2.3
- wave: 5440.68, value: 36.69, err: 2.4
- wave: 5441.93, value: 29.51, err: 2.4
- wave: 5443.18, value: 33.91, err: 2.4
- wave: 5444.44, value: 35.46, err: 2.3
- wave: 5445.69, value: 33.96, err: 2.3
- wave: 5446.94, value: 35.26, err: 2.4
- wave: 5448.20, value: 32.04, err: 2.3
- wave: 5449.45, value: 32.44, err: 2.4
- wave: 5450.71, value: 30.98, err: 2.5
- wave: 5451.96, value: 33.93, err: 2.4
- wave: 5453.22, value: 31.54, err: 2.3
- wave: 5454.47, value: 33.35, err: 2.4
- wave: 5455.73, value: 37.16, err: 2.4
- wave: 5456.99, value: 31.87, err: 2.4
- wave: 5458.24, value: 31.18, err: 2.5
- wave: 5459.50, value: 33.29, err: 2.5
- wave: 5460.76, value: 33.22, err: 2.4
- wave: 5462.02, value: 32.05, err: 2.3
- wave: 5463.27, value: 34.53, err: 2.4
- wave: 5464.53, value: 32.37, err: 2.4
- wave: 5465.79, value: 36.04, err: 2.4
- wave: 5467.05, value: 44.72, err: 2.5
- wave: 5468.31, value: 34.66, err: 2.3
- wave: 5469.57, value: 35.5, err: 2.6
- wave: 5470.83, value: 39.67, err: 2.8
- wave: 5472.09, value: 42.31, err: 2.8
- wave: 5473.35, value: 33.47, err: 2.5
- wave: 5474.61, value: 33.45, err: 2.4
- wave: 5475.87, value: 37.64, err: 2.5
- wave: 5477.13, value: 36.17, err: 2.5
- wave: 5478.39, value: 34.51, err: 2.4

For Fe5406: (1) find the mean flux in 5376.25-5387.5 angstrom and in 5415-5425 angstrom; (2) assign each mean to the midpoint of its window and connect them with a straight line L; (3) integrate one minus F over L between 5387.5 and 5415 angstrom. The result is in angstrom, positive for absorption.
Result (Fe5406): 0.56 angstrom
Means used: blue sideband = 34.6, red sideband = 33.5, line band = 33.3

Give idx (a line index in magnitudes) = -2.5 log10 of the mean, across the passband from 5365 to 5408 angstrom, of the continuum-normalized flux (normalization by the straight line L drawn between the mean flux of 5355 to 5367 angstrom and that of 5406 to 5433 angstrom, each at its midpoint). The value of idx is 0.03 mag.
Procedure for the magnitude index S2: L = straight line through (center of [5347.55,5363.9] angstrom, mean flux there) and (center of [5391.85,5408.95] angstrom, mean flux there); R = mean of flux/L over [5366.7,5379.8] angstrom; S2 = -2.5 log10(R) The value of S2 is 0.03 mag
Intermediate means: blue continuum 36.1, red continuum 32.7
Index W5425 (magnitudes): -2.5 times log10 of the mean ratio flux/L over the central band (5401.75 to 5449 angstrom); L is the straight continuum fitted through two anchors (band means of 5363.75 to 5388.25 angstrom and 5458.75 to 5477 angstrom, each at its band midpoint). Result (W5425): 0.04 mag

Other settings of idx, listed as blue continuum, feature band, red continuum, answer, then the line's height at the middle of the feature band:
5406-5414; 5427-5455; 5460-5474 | 0.039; 34.6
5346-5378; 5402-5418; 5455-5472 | 0.048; 35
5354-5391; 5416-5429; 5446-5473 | 0.025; 34.6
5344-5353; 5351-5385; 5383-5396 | -0.013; 34.2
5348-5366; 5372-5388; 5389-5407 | -0.004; 34.2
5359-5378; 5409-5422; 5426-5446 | -0.003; 33.8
